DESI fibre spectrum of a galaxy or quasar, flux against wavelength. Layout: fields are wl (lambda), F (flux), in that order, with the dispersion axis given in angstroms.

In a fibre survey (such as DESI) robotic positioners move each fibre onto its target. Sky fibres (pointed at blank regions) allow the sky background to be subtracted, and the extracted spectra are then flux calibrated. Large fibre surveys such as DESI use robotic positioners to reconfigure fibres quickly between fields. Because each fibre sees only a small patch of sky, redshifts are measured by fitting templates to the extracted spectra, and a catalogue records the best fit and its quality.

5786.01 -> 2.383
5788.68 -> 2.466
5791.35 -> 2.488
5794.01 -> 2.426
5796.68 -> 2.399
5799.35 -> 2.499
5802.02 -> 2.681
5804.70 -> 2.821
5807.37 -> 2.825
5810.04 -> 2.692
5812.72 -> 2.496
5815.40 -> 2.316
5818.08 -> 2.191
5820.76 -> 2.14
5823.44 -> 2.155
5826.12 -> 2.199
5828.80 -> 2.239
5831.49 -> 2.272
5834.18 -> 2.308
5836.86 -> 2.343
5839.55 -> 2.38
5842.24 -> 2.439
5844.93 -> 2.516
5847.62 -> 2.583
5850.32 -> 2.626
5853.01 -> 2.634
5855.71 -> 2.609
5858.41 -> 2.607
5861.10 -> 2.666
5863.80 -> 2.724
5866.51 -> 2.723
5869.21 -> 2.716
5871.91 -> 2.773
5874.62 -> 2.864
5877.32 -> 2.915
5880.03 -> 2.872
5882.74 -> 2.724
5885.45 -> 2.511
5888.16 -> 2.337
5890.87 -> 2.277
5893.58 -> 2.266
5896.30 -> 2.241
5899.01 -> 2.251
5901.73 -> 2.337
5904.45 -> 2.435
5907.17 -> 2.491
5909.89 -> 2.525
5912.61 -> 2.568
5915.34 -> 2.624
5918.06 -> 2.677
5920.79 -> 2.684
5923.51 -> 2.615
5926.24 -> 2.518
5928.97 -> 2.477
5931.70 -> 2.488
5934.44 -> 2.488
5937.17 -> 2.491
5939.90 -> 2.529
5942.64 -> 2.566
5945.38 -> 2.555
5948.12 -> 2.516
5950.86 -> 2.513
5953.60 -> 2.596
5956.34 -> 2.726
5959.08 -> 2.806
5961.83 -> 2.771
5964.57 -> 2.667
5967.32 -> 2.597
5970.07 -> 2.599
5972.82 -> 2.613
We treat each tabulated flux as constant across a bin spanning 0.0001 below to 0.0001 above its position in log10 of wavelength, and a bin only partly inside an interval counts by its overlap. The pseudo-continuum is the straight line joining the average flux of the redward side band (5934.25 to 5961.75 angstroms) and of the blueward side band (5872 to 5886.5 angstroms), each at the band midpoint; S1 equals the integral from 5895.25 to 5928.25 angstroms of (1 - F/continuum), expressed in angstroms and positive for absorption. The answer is 2.3 angstroms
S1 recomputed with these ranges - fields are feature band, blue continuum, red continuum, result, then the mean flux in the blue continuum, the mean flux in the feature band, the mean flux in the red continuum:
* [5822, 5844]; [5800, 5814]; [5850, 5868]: 3.1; 2.69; 2.3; 2.66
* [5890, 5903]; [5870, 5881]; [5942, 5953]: 2.3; 2.85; 2.27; 2.54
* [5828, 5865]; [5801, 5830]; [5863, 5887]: 1.5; 2.43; 2.5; 2.75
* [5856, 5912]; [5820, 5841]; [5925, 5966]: -3.7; 2.26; 2.56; 2.58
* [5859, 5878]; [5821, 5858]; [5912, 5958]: -2.3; 2.41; 2.76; 2.57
